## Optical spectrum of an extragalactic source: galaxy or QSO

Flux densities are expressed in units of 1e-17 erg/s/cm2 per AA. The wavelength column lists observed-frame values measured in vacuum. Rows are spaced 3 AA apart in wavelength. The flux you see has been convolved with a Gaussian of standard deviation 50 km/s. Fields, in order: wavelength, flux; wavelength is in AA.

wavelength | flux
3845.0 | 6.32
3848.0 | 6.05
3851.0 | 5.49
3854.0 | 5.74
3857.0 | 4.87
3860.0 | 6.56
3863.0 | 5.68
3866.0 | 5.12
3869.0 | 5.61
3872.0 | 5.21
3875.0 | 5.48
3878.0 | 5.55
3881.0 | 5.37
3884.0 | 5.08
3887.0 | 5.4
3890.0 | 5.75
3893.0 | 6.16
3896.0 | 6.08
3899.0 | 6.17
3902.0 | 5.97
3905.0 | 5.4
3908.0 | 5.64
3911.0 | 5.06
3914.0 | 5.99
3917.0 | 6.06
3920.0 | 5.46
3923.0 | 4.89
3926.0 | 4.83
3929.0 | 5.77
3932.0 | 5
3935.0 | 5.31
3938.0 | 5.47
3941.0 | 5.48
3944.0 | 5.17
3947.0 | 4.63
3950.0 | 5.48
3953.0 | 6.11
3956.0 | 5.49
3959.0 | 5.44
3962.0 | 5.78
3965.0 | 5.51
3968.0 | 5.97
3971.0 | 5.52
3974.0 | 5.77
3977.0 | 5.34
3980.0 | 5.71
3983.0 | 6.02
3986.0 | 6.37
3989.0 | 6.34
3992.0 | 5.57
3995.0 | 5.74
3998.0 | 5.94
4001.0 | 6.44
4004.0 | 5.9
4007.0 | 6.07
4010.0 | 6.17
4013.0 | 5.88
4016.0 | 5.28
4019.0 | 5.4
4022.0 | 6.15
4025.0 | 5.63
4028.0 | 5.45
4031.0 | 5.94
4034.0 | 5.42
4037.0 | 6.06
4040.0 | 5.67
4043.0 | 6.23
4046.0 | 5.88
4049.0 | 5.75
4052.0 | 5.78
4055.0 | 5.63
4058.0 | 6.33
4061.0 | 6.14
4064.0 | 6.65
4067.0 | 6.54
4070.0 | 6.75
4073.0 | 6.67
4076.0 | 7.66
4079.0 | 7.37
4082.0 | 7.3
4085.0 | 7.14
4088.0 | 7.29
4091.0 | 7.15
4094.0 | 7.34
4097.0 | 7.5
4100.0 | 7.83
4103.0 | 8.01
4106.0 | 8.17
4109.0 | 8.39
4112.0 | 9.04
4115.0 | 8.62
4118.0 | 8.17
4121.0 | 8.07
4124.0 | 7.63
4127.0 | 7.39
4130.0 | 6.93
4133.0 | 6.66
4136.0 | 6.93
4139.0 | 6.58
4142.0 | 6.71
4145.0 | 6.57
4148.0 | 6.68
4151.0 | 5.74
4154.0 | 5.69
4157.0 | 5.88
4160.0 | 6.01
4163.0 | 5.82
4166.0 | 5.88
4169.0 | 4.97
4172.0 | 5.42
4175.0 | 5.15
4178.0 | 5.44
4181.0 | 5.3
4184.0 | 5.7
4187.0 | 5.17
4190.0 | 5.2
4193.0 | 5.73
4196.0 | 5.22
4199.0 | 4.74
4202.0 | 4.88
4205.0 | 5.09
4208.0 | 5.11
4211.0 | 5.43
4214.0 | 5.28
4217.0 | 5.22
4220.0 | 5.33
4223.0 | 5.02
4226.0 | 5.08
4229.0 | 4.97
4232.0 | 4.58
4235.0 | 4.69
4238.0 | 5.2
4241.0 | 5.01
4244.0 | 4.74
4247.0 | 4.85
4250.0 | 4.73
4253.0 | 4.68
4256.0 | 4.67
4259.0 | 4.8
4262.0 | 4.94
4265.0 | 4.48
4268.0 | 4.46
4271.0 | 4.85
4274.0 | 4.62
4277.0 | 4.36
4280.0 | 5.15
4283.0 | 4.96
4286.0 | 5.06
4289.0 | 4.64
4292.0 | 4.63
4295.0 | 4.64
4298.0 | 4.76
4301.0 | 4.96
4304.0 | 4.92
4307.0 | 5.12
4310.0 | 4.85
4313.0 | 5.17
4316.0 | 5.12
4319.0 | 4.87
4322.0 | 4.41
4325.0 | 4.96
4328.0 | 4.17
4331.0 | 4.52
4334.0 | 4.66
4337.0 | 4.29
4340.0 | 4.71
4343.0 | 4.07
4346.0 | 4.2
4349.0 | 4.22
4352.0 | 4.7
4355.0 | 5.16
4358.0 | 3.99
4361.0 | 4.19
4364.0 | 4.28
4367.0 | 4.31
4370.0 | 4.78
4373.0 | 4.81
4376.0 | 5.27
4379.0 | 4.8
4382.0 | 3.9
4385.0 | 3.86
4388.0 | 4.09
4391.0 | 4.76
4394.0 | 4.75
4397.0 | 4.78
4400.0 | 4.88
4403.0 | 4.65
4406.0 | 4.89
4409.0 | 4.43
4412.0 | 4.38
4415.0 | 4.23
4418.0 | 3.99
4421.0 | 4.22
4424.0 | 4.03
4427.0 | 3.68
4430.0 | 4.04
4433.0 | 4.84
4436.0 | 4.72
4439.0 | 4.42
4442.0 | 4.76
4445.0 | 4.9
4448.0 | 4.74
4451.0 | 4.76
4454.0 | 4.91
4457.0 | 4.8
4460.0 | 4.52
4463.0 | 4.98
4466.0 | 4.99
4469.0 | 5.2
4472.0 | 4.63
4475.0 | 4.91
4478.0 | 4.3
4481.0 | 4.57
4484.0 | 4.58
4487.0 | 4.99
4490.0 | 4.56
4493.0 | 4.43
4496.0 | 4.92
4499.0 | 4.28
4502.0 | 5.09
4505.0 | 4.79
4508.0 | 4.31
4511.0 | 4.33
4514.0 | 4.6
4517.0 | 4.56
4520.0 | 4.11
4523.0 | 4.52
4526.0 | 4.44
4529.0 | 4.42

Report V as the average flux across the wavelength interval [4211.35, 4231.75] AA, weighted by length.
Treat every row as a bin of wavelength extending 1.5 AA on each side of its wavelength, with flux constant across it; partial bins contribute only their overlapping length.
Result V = 5.13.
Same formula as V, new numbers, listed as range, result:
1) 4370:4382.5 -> 4.77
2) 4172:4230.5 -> 5.22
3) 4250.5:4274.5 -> 4.69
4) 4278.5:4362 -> 4.69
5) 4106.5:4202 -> 6.36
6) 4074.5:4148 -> 7.5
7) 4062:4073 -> 6.63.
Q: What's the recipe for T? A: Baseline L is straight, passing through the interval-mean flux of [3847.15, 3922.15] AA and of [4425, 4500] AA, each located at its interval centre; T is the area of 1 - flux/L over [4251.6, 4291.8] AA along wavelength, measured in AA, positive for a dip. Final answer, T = 1.9 AA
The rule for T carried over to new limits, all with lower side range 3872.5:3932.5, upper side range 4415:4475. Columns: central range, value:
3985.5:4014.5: -3.5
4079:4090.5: -4.4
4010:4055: -3.7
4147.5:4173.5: -3.4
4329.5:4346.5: 1.3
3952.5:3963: -0.4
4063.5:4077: -4.1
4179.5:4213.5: -1.4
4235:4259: 0.5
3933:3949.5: 0.8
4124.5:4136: -4.2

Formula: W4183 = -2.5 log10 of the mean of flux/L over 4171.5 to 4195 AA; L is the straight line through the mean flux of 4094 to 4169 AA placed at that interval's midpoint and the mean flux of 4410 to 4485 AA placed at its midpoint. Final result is 0.232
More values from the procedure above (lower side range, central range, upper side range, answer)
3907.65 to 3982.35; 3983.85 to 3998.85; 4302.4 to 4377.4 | -0.118 mag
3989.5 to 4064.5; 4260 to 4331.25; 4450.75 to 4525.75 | 0.085 mag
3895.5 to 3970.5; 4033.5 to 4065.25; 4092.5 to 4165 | 0.093 mag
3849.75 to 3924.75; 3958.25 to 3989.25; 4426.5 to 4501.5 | -0.064 mag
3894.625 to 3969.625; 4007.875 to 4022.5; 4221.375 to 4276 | -0.084 mag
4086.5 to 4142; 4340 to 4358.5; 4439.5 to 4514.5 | 0.279 mag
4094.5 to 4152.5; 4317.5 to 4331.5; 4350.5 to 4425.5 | 0.135 mag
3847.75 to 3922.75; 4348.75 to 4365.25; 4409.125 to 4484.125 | 0.069 mag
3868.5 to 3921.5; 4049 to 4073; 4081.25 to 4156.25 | 0.106 mag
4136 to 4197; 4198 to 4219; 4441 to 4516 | 0.103 mag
